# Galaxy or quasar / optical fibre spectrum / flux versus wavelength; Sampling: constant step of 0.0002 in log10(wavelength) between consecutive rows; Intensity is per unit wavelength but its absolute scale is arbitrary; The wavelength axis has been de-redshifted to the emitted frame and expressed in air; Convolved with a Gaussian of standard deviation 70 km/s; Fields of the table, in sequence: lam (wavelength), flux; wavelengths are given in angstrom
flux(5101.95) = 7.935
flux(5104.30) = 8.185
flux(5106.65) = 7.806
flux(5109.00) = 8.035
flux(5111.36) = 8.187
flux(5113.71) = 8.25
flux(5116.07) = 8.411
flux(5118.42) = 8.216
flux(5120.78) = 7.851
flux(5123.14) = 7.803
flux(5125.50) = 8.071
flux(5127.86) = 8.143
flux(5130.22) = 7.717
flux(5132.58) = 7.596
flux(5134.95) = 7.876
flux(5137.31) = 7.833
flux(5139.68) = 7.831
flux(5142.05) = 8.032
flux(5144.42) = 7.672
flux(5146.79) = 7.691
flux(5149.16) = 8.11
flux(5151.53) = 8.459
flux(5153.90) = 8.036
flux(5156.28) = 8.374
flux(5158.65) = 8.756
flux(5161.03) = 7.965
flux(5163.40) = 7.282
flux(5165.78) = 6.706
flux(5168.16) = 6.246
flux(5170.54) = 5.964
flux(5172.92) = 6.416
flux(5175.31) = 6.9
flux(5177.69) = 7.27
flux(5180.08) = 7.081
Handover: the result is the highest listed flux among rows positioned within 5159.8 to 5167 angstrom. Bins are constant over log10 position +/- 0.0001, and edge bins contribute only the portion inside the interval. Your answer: 7.965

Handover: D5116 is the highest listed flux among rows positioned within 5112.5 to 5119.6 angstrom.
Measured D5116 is 8.411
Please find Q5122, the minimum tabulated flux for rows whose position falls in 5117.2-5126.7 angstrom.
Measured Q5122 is 7.803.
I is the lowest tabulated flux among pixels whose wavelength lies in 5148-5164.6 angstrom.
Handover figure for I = 7.282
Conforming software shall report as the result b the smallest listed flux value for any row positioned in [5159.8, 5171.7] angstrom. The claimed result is 5.964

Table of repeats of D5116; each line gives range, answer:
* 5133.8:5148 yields 8.032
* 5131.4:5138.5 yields 7.876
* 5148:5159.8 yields 8.756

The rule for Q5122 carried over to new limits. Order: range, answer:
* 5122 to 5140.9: 7.596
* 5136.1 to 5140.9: 7.831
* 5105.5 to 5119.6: 7.806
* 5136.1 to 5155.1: 7.672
